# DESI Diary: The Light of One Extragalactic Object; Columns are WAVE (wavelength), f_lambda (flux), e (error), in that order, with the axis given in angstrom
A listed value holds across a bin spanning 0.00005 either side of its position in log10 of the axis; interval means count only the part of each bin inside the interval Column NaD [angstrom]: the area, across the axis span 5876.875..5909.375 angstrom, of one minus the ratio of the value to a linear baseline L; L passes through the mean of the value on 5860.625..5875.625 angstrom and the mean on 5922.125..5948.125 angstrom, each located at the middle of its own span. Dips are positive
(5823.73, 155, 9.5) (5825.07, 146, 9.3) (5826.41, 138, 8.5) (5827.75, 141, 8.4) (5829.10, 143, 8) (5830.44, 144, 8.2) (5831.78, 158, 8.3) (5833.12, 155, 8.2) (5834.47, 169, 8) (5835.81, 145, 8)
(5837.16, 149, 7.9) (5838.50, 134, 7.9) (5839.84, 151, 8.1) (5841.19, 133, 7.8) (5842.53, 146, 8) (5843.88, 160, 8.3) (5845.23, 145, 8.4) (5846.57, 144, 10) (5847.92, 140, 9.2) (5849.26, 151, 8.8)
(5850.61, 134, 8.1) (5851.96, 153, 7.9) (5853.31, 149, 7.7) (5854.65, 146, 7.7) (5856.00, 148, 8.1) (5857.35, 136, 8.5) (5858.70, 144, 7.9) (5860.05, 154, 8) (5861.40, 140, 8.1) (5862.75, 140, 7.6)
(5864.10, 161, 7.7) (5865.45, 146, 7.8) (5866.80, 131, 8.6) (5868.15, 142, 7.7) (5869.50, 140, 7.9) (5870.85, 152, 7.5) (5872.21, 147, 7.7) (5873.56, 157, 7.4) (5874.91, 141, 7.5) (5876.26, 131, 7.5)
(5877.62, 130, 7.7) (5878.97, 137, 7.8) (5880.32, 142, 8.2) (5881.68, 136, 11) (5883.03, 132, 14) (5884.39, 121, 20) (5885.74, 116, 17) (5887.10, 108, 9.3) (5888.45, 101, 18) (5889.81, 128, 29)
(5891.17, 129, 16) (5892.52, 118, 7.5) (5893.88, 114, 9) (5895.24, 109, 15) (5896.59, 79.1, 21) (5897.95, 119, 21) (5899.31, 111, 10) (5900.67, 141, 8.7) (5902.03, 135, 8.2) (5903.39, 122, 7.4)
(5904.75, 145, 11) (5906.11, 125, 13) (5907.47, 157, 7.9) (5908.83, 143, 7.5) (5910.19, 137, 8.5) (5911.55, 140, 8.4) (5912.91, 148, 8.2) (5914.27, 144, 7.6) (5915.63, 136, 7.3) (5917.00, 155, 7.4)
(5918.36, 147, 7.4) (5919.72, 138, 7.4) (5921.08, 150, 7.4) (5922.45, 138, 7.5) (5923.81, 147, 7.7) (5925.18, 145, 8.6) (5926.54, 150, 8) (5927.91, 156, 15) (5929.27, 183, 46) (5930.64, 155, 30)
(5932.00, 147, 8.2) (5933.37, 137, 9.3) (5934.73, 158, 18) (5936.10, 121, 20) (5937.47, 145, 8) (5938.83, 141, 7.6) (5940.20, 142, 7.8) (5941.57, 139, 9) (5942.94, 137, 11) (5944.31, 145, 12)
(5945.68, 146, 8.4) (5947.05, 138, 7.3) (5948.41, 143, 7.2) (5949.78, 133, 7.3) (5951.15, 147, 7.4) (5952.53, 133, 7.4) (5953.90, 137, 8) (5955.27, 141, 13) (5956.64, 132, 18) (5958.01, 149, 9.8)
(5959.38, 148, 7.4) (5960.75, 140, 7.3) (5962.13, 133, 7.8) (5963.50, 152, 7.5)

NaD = 4.6 angstrom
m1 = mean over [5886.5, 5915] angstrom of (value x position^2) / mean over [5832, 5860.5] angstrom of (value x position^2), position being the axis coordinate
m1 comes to 0.9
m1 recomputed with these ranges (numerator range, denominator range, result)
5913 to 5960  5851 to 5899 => 1.10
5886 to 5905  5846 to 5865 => 0.82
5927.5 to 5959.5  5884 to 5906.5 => 1.23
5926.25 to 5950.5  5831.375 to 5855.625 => 1.02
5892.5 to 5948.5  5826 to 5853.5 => 0.97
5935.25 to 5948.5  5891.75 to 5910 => 1.14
